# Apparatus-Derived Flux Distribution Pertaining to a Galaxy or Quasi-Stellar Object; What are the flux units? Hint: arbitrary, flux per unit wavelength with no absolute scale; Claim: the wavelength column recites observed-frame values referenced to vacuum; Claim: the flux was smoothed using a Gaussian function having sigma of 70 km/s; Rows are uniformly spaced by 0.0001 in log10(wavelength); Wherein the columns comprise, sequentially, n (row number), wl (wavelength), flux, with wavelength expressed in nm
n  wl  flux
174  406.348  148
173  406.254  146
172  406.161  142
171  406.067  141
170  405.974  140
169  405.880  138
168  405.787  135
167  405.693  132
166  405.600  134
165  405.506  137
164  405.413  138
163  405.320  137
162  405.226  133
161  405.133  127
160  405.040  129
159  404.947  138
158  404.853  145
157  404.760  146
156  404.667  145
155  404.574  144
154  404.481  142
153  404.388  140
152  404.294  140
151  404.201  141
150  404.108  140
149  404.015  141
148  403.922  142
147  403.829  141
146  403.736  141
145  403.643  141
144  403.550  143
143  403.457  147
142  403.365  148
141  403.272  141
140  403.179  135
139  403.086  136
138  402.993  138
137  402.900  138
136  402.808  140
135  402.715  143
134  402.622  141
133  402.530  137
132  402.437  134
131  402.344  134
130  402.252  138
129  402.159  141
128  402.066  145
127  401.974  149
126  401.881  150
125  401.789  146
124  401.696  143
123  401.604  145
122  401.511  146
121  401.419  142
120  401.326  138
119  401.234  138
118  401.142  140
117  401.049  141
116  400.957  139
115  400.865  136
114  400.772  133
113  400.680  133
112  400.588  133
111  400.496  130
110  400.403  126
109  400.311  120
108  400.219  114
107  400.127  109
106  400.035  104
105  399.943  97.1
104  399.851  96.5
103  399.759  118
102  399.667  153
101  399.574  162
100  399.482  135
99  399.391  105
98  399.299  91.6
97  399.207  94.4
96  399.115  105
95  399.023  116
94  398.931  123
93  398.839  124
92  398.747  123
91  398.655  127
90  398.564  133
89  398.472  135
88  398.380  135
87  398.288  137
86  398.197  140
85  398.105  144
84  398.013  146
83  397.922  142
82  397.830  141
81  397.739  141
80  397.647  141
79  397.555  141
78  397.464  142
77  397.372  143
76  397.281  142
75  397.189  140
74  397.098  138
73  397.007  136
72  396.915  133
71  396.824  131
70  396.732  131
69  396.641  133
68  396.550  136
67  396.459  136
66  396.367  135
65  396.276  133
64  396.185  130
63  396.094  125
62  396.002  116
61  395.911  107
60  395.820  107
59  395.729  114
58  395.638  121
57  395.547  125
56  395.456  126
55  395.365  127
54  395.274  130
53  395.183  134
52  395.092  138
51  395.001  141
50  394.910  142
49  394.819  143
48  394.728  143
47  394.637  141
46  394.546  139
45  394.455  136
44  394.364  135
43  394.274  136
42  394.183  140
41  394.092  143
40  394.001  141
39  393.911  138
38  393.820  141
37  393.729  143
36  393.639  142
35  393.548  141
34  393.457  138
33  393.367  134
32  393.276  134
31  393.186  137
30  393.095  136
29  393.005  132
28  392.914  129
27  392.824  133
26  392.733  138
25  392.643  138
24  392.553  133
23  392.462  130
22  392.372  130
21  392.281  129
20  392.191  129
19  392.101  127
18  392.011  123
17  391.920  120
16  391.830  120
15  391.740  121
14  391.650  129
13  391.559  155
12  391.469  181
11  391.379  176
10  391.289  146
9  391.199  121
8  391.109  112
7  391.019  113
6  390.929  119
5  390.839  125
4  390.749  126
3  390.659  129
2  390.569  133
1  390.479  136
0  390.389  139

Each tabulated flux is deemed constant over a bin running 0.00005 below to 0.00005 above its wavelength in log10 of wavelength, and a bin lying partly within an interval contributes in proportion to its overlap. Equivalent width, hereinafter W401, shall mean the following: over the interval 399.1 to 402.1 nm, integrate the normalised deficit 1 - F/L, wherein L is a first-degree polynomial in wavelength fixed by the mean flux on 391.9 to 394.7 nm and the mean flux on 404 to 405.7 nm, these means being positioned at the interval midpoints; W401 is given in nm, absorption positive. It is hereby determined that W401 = 0.176 nm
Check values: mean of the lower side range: 135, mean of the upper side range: 138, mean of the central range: 129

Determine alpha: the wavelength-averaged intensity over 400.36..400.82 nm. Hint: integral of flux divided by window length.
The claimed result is 131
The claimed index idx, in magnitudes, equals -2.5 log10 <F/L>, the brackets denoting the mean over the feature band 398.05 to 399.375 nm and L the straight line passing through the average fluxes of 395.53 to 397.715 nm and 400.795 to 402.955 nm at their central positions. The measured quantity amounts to 0.10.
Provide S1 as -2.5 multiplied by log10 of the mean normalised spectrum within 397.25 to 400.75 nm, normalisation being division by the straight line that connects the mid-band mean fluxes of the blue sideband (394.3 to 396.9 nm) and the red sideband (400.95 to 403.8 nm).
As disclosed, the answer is 0.07 mag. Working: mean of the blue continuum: 131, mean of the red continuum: 141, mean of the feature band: 127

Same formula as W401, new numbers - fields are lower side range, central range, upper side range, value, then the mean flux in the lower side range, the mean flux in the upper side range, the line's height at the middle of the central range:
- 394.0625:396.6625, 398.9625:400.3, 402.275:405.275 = 0.207 nm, 131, 140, 136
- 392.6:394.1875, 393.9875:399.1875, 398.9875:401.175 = -0.106 nm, 138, 122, 130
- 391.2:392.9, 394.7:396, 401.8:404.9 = 0.093 nm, 136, 141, 138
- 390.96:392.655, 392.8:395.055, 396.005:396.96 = -0.102 nm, 133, 132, 132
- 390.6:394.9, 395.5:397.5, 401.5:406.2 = 0.104 nm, 135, 140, 137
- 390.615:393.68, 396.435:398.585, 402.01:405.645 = -0.035 nm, 133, 140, 136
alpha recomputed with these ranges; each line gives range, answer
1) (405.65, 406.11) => 137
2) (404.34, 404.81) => 143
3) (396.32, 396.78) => 134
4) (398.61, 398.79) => 125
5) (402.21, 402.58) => 136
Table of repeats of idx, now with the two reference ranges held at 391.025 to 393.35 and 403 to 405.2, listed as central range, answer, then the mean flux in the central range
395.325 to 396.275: 0.132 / 120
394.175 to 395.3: -0.024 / 138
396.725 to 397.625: -0.010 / 138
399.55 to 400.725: 0.137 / 122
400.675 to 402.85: -0.011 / 141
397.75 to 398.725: -0.004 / 138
